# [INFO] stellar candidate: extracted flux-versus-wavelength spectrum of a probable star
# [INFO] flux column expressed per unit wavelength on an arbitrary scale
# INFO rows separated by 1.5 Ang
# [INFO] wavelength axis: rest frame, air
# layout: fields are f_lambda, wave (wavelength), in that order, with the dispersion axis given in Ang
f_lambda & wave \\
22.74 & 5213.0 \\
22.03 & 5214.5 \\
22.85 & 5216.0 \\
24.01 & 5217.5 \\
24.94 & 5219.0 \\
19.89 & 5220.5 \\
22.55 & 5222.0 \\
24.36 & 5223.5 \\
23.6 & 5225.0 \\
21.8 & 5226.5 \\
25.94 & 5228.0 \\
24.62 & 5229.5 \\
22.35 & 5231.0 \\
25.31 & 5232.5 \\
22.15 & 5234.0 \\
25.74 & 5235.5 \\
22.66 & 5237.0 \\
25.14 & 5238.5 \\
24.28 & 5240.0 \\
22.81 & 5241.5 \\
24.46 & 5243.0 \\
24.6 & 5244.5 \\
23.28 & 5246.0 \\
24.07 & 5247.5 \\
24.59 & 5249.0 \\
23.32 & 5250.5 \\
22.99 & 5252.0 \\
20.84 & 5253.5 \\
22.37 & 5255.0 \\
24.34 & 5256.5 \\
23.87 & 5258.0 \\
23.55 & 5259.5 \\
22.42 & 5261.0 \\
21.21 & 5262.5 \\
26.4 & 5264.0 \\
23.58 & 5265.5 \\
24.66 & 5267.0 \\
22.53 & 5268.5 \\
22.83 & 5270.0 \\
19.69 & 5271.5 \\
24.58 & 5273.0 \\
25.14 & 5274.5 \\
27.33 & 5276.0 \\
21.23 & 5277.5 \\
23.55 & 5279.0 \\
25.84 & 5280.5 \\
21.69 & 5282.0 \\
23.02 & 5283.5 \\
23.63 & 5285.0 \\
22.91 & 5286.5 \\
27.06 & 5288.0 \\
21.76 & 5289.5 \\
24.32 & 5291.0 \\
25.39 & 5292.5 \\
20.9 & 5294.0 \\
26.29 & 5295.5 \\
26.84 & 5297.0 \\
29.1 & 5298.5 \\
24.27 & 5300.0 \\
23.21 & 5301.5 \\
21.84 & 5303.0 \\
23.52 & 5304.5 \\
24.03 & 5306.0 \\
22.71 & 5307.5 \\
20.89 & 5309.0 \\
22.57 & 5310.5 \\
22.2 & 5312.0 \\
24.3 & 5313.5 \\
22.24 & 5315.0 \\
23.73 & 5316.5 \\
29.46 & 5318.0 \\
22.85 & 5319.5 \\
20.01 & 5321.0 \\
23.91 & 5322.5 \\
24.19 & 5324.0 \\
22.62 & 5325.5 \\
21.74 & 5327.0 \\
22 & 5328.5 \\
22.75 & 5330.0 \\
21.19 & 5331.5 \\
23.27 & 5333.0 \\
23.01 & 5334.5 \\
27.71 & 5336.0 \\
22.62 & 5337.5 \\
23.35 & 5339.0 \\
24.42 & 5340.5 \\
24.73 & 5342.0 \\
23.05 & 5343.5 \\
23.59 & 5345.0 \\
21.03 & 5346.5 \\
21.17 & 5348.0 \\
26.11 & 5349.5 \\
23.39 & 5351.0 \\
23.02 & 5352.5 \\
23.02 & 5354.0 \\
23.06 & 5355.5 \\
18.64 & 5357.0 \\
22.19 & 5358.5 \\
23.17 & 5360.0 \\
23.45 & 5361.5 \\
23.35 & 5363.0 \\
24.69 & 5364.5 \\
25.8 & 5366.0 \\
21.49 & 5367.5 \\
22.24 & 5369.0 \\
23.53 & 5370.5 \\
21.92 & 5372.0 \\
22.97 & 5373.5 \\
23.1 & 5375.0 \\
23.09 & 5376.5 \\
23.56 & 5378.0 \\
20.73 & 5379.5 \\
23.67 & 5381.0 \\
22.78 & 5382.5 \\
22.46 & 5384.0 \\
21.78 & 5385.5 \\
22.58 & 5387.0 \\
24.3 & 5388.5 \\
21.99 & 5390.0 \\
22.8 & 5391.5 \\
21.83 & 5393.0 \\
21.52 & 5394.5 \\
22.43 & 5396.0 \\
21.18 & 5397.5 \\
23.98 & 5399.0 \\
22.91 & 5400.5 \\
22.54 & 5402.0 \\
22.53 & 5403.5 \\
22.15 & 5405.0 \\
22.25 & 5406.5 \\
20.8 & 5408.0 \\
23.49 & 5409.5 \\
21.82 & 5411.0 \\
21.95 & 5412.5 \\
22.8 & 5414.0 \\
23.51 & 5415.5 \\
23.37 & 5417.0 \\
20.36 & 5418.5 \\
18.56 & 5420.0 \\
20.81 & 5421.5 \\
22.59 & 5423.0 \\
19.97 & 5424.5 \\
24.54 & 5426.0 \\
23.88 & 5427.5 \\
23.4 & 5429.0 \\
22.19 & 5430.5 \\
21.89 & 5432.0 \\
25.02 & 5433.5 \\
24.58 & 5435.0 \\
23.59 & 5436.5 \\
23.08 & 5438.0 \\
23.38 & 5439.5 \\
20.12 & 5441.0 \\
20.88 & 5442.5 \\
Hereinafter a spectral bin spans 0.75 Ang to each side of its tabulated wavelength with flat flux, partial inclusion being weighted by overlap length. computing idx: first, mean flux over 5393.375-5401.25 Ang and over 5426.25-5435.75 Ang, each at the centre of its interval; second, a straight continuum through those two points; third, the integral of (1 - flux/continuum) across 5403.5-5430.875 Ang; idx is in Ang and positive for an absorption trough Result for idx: 1.1 Ang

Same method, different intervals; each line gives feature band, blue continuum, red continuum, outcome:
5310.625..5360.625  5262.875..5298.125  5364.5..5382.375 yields 0.56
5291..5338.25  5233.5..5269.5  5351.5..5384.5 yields -0.88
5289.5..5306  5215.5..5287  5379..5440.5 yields -0.84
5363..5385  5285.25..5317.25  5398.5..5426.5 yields -0.29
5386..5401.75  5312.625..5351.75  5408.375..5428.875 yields -0.03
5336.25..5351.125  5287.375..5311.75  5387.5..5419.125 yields -0.11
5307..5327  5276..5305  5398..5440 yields 0.53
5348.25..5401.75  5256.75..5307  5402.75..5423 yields -0.78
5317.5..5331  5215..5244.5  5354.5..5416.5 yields -0.06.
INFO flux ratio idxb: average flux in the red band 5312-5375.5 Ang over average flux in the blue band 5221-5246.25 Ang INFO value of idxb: 1.0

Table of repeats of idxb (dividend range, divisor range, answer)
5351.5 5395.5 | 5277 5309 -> 0.95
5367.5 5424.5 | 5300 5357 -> 0.96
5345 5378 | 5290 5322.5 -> 0.96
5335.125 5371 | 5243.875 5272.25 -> 1.00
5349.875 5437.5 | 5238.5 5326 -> 0.96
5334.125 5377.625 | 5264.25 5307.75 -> 0.97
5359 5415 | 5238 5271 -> 0.97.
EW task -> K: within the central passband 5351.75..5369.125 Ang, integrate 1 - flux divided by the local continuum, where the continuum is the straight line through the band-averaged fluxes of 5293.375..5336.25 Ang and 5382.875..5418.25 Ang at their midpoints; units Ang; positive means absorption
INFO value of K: 0.1 Ang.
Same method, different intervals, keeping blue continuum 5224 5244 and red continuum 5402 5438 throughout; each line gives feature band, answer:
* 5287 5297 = -0.4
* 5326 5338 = 0.1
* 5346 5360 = 0.3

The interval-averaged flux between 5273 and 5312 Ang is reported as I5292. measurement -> 23.9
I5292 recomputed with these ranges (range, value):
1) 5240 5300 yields 23.8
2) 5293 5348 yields 23.5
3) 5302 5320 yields 23.4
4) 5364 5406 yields 22.7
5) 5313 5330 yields 23.3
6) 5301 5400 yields 23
